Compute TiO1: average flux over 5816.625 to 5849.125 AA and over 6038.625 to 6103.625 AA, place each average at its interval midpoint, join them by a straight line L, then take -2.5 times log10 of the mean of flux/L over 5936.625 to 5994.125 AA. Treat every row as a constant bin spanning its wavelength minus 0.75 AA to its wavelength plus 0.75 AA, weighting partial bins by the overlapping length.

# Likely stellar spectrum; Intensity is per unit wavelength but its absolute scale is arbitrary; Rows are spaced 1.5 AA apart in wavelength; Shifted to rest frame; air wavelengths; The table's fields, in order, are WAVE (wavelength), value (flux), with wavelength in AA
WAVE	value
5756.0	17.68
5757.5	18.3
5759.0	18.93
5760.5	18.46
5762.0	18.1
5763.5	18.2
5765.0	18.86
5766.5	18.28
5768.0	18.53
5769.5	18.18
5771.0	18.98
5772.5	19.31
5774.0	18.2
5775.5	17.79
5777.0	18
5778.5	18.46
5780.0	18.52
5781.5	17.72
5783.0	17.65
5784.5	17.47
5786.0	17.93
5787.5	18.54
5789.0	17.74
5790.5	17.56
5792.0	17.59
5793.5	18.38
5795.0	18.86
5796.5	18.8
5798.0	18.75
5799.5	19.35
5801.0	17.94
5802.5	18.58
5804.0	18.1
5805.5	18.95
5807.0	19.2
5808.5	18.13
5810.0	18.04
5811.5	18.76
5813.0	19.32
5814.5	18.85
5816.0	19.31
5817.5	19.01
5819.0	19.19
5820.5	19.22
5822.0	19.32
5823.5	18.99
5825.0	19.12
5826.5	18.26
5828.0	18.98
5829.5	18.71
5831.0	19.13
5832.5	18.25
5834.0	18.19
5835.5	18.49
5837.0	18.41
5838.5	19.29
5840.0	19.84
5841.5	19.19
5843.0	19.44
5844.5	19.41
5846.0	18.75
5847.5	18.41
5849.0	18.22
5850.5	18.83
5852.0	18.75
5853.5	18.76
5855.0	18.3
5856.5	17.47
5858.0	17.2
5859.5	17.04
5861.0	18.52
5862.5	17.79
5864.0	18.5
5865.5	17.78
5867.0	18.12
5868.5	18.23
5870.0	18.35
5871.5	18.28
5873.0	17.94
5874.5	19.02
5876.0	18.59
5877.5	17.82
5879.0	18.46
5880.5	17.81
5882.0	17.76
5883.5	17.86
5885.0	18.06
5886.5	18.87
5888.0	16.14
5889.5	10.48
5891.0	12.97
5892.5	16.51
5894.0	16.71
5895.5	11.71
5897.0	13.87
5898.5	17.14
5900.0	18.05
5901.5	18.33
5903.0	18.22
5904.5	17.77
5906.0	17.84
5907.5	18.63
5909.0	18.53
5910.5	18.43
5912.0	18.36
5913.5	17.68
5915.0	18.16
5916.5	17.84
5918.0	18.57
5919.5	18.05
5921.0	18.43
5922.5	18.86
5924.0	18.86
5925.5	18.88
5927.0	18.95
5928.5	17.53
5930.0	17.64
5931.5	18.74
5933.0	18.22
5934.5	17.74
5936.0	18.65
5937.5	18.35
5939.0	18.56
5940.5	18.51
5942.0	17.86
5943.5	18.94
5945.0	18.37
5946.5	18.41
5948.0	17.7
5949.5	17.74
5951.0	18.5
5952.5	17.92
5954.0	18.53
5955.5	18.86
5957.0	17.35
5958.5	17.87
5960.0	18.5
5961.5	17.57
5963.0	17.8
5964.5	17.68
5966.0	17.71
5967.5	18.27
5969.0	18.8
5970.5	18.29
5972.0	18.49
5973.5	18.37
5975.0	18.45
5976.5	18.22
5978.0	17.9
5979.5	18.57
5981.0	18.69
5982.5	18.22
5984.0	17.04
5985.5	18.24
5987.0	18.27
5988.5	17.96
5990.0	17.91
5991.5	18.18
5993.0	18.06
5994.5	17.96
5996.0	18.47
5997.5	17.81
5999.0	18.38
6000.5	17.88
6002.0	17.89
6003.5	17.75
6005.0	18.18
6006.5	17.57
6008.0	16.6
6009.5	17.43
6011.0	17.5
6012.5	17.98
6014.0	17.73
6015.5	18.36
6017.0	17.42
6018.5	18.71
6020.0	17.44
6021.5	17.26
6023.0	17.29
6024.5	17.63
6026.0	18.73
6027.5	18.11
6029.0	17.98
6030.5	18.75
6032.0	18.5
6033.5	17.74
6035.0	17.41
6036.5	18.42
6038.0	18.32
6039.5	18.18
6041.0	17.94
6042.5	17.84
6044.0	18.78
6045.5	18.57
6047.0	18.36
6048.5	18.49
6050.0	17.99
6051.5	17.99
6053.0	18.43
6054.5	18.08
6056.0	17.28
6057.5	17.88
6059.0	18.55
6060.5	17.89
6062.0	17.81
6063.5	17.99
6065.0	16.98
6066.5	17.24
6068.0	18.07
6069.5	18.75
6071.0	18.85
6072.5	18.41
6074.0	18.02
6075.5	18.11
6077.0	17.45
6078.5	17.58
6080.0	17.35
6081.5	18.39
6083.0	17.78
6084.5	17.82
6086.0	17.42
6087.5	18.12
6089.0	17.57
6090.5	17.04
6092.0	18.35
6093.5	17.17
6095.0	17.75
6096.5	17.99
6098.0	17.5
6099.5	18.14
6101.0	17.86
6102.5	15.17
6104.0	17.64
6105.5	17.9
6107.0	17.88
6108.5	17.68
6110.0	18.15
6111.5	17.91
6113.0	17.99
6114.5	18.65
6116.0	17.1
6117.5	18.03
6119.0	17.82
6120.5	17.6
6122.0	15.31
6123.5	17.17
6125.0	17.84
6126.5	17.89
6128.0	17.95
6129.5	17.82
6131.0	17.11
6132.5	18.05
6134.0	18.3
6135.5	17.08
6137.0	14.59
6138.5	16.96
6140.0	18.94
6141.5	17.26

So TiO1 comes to 0.01 mag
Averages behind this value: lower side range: 18.9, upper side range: 17.9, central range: 18.2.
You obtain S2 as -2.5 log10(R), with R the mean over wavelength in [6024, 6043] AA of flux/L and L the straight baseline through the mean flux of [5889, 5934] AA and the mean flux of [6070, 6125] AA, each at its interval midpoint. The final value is -0.03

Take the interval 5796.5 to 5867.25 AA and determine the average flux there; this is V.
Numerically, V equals 18.6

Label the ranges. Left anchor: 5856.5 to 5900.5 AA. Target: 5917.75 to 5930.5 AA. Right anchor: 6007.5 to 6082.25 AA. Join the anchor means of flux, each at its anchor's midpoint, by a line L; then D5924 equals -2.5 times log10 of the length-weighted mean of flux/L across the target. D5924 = -0.07 mag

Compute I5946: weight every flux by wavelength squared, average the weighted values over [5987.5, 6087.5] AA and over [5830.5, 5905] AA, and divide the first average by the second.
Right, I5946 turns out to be 1.07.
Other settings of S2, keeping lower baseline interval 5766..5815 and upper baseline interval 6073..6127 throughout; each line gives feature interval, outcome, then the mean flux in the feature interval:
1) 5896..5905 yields 0.065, 17.1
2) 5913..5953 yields -0.015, 18.3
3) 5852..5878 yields 0.005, 18.1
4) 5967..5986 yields -0.020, 18.3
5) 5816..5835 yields -0.034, 18.9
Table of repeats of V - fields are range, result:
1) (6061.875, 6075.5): 18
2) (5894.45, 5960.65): 18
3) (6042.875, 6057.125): 18.2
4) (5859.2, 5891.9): 17.5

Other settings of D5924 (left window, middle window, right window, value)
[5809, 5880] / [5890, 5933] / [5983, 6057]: 0.05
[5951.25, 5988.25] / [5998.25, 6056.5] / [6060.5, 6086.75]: 0.00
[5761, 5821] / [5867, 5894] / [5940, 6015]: 0.06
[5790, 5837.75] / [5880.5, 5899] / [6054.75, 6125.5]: 0.17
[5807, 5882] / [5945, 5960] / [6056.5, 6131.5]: 0.00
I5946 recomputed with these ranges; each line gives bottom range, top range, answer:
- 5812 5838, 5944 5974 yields 1.01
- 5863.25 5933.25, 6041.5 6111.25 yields 1.08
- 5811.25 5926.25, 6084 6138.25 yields 1.05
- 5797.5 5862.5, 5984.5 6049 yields 1.03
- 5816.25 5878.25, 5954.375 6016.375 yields 1.02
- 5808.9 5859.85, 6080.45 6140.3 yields 1.03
